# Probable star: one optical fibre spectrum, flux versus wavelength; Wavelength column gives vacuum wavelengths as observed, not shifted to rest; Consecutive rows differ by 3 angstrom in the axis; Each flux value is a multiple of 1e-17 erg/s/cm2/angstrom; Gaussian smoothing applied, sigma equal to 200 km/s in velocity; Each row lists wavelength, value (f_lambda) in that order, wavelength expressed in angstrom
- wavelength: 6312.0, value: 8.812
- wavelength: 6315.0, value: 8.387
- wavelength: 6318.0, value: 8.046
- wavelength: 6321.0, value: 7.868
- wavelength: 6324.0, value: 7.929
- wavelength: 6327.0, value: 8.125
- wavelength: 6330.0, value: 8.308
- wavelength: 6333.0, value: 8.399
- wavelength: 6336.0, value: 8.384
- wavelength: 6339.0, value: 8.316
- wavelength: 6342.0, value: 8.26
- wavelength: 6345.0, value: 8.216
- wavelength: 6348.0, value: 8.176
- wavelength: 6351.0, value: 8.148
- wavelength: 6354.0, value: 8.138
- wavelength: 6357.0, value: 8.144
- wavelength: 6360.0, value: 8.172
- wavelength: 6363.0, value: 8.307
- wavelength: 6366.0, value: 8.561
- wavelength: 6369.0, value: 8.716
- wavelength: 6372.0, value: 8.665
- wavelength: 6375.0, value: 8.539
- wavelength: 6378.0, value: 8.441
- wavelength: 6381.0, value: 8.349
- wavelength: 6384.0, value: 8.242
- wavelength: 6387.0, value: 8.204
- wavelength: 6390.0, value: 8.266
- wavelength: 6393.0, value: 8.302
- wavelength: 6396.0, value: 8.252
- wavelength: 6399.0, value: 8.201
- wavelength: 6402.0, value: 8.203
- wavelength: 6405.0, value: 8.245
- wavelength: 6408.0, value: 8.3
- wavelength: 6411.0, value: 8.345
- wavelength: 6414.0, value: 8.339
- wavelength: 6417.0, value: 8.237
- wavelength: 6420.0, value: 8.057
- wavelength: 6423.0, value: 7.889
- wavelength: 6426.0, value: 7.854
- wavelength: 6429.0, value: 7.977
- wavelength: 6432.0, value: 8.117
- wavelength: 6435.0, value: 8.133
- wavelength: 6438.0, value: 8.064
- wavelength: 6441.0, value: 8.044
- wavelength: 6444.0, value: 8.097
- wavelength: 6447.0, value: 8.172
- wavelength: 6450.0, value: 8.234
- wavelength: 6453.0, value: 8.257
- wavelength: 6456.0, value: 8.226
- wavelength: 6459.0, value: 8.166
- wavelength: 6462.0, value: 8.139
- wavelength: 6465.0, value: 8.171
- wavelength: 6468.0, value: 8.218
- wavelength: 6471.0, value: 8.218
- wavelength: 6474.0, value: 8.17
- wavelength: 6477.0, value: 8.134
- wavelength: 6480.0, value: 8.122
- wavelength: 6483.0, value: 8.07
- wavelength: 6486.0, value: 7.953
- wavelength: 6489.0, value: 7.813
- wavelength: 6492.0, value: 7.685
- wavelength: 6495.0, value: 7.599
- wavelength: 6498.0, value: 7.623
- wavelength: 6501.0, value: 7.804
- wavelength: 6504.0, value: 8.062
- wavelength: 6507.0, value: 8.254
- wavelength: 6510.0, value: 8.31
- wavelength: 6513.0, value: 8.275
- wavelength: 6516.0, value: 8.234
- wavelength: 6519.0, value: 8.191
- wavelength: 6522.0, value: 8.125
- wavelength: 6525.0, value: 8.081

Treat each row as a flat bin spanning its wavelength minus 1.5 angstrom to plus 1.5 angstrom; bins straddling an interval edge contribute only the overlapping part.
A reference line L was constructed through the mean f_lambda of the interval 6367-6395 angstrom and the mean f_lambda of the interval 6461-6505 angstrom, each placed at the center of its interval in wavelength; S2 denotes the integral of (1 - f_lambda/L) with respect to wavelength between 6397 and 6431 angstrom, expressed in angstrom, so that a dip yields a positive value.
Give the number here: 0.5 angstrom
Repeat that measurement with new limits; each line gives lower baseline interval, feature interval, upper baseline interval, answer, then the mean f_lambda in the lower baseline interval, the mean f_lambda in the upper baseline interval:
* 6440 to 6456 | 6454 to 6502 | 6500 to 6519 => 0.9 angstrom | 8.17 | 8.17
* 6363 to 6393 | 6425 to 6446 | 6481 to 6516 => 0.4 angstrom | 8.43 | 7.96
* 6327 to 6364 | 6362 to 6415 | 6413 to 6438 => -1.4 angstrom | 8.24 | 8.07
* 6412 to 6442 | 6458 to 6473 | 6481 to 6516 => -0.3 angstrom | 8.08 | 7.96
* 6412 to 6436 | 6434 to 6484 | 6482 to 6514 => -0.9 angstrom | 8.08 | 7.94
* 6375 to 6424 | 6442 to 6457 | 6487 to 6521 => -0.1 angstrom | 8.25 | 7.99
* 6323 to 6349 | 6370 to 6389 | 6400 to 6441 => -0.5 angstrom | 8.24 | 8.13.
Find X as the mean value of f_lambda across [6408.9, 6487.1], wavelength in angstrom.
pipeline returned 8.13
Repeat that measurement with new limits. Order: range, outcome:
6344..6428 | 8.27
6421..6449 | 8.04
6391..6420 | 8.26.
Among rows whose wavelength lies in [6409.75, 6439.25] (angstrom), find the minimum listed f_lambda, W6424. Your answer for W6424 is 7.854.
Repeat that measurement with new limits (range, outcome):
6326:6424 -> 7.889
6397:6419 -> 8.201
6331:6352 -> 8.148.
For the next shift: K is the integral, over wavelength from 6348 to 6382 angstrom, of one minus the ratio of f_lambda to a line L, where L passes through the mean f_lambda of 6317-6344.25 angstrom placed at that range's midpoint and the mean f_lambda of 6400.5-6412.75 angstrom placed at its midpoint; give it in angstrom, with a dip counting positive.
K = -0.6 angstrom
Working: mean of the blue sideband 8.19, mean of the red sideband 8.27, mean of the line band 8.37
